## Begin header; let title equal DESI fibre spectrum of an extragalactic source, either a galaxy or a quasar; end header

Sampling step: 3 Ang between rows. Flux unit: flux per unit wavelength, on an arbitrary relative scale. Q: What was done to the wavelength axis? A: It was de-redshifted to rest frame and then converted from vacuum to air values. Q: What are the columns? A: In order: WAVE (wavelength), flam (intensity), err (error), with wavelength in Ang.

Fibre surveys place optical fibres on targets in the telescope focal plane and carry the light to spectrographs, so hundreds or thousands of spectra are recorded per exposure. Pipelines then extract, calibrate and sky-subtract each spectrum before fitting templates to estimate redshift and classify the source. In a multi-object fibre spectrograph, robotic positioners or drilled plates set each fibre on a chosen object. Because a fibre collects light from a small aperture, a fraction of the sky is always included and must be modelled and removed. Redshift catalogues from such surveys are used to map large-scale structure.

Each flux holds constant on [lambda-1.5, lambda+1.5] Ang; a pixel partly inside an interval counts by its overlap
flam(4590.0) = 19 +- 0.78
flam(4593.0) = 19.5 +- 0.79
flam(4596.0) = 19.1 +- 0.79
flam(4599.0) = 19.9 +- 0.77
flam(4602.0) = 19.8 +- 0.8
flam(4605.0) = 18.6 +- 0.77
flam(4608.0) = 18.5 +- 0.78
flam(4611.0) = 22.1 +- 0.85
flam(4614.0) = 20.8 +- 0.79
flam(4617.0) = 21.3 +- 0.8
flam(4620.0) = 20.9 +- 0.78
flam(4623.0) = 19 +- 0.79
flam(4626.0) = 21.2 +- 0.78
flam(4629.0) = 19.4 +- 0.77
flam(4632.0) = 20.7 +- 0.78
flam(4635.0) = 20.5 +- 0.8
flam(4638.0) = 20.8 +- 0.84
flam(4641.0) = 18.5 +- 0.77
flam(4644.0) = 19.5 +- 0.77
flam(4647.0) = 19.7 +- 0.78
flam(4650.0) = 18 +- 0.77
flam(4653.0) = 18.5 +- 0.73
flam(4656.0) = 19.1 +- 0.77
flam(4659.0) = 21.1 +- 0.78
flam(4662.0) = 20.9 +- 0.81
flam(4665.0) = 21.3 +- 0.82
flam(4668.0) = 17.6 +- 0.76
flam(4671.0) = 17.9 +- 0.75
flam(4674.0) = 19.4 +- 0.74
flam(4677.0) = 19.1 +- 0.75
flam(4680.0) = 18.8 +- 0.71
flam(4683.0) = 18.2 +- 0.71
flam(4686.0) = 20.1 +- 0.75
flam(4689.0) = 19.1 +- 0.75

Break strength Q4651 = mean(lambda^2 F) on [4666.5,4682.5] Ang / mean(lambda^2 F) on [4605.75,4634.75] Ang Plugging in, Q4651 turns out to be 0.93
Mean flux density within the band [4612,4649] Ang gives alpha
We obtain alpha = 20.2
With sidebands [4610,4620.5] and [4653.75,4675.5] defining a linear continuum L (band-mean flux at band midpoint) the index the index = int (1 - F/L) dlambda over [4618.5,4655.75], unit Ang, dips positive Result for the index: 1.5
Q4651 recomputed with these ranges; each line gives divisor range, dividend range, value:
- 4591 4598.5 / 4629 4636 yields 1.07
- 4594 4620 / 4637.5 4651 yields 0.97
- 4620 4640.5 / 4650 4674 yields 0.97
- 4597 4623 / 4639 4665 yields 0.99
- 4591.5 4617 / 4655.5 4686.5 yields 1.00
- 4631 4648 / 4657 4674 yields 1.00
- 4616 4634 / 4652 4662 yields 0.99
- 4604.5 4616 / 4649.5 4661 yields 0.98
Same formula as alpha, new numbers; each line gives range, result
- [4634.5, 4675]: 19.5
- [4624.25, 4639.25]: 20.5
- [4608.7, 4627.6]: 20.8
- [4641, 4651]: 19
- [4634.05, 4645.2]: 19.8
